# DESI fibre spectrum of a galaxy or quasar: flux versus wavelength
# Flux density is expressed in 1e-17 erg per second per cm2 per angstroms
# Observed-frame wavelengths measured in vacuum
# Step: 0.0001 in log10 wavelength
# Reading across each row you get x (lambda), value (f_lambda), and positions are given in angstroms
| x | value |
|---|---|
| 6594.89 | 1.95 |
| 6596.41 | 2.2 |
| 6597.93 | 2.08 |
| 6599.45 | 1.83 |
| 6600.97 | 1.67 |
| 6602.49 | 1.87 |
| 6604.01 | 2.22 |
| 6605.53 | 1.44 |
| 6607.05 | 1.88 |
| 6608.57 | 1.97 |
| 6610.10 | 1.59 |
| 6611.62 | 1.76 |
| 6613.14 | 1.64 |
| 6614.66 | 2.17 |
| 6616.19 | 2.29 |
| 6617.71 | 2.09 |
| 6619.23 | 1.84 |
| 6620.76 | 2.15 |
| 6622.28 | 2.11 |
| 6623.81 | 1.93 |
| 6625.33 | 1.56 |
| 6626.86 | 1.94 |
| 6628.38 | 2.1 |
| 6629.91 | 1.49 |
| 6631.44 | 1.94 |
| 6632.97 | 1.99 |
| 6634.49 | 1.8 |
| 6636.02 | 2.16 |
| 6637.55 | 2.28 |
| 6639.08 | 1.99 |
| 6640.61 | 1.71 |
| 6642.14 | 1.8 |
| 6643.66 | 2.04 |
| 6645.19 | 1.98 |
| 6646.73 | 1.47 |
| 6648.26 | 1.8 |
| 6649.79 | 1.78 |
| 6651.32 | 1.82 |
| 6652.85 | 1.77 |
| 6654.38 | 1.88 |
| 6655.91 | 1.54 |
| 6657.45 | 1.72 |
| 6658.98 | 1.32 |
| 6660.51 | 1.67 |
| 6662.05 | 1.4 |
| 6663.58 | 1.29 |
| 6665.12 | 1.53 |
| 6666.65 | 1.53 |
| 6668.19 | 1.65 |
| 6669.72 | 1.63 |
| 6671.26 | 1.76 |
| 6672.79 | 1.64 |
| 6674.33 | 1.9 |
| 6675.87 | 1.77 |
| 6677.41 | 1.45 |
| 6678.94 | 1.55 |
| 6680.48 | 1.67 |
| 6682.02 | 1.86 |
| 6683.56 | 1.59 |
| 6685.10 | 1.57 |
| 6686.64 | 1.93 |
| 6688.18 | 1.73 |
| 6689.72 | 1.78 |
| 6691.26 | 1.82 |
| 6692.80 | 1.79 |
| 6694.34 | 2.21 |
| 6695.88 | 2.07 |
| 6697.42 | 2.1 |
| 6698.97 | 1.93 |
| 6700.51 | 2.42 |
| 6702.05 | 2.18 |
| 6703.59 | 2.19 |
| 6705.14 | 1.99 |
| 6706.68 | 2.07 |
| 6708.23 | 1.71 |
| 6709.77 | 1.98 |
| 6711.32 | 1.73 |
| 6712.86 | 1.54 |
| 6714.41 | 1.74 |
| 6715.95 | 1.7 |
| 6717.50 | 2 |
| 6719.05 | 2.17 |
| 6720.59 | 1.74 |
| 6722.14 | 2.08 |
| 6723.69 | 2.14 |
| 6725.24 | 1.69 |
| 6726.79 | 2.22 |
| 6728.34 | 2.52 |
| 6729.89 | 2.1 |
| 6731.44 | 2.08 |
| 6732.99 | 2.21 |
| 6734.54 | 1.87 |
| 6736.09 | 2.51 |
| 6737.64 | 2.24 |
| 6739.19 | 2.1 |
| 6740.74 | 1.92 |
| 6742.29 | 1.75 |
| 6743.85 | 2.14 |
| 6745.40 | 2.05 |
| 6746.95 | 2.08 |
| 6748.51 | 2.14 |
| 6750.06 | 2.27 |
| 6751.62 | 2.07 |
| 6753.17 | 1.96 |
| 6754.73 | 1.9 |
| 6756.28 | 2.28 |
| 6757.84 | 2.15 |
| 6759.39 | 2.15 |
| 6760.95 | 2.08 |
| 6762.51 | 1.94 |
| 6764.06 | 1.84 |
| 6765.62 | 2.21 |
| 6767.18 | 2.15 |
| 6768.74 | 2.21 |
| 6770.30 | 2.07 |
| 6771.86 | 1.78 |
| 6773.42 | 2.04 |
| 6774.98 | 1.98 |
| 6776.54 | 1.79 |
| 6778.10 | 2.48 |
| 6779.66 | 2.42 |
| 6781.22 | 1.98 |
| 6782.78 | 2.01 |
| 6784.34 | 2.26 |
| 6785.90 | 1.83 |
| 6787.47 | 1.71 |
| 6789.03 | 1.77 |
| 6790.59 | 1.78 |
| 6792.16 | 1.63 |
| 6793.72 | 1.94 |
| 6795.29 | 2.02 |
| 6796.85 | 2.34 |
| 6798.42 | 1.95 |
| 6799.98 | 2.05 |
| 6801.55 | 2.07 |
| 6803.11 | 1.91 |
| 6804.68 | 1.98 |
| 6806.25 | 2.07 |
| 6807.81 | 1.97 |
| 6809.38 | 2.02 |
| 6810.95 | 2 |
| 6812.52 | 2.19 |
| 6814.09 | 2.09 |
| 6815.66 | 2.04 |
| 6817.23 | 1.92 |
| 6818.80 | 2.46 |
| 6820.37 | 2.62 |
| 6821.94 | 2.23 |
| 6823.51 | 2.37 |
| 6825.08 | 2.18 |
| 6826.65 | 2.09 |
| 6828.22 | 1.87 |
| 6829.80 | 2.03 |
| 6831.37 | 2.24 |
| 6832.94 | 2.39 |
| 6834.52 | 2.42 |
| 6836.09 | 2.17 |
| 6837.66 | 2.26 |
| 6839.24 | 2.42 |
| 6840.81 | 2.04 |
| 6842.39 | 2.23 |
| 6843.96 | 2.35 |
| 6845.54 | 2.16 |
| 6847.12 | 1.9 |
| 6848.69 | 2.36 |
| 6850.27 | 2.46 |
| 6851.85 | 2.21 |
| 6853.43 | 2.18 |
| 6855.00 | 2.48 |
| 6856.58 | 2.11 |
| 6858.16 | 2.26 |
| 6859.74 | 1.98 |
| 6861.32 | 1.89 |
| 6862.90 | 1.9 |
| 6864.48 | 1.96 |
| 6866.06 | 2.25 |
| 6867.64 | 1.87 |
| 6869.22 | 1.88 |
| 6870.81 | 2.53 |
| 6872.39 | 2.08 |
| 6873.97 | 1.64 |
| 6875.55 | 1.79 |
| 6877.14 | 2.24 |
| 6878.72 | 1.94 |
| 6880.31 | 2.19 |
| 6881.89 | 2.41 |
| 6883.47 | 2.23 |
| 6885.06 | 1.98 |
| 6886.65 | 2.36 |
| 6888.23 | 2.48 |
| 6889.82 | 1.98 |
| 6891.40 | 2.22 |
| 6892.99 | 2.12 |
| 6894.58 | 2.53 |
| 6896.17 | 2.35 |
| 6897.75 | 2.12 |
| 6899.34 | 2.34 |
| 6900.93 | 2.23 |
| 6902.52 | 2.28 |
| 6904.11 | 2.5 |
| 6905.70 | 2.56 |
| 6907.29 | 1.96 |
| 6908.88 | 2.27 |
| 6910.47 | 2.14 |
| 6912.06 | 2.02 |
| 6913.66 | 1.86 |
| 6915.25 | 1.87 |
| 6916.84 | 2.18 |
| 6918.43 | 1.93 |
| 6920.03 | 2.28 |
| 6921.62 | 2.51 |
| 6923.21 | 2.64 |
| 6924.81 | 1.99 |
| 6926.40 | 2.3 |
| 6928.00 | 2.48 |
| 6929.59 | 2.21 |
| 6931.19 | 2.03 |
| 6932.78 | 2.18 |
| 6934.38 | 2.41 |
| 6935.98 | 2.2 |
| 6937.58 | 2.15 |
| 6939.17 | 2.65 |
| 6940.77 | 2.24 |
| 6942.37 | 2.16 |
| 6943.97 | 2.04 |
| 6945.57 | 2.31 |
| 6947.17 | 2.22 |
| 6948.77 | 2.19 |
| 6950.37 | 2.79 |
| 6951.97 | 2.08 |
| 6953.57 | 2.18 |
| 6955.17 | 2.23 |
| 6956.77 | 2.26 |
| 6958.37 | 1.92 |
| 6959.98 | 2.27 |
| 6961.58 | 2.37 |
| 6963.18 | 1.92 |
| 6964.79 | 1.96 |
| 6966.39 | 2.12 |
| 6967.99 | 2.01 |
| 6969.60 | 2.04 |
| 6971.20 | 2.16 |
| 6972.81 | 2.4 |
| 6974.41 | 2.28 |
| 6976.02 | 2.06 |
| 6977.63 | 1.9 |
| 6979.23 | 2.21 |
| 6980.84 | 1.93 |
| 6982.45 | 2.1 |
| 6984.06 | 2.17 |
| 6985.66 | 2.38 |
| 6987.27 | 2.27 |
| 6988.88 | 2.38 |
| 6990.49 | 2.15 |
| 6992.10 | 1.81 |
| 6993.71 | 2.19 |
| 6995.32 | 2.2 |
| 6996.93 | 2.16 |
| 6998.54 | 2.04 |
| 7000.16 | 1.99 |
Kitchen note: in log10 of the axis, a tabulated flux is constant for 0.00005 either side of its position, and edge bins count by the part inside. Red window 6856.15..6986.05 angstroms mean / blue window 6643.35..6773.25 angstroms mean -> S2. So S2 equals 1.1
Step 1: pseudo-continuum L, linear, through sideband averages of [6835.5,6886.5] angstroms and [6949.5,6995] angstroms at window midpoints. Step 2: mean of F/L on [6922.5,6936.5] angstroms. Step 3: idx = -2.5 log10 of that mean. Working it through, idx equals -0.06 mag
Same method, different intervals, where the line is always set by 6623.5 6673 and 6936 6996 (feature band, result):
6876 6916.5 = -0.06 mag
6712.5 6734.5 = -0.08 mag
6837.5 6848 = -0.09 mag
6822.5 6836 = -0.10 mag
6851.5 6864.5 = -0.04 mag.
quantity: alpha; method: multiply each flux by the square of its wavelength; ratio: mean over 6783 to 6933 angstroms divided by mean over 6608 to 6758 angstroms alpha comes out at 1.19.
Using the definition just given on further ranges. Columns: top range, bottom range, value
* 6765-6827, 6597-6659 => 1.16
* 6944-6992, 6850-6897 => 1.04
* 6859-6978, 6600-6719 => 1.29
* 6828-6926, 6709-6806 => 1.12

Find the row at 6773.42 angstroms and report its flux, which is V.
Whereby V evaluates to 2.04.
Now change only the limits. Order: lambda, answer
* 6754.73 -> 1.9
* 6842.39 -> 2.23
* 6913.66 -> 1.86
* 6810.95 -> 2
